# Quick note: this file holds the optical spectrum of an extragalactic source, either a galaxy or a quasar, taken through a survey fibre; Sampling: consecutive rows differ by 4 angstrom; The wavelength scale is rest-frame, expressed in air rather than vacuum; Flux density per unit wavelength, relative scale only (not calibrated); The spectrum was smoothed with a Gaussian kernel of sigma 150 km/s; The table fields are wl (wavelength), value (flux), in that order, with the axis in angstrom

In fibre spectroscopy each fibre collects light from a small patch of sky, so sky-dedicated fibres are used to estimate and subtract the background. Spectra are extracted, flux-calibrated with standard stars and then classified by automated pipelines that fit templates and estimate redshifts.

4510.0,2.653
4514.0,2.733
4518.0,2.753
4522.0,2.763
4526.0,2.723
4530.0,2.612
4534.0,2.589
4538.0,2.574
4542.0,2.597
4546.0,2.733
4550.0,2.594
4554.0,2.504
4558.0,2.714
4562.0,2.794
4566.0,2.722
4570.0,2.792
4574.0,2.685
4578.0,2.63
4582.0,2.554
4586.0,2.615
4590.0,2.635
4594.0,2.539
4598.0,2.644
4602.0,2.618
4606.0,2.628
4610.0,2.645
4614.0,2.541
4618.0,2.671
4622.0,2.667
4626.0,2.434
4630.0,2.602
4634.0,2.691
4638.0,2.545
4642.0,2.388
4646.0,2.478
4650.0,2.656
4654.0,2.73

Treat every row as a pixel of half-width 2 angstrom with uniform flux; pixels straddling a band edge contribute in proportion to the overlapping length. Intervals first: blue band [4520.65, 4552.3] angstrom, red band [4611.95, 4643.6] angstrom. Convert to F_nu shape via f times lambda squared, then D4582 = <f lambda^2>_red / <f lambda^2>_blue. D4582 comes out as 1.0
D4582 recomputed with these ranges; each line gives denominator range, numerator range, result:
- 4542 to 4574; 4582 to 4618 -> 0.99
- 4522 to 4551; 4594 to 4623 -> 1.02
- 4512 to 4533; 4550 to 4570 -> 1.01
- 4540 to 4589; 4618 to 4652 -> 0.99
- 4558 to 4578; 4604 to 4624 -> 0.98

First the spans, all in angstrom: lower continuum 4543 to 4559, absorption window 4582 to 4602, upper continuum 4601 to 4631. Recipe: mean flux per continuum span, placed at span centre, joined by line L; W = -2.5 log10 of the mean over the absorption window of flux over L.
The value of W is 0.00 mag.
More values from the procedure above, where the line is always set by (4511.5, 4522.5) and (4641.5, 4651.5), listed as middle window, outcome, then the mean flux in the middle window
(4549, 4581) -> -0.01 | 2.68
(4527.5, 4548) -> 0.03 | 2.62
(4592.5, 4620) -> -0.01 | 2.61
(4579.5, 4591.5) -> 0.01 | 2.6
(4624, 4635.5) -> -0.01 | 2.57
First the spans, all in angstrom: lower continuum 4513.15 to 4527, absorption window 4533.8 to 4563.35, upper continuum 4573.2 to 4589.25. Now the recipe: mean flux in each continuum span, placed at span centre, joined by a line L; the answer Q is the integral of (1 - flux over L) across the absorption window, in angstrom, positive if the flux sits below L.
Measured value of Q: 0.5 angstrom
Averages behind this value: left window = 2.75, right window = 2.62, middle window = 2.64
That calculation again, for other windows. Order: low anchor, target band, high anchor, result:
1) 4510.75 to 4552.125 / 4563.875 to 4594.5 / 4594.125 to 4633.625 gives -0.2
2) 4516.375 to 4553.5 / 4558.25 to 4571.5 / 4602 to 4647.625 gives -0.7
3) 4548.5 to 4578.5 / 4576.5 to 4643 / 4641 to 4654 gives 0.4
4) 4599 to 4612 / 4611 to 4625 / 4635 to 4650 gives -0.1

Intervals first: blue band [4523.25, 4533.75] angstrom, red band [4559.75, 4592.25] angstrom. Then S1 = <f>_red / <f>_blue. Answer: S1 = 1.01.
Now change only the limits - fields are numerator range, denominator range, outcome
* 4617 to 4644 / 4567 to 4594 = 0.97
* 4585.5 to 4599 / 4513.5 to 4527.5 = 0.95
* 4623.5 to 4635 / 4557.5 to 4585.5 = 0.95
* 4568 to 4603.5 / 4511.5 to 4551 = 0.99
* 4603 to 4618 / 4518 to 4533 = 0.97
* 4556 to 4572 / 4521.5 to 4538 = 1.04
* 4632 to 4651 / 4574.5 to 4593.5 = 0.98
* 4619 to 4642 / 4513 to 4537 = 0.96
